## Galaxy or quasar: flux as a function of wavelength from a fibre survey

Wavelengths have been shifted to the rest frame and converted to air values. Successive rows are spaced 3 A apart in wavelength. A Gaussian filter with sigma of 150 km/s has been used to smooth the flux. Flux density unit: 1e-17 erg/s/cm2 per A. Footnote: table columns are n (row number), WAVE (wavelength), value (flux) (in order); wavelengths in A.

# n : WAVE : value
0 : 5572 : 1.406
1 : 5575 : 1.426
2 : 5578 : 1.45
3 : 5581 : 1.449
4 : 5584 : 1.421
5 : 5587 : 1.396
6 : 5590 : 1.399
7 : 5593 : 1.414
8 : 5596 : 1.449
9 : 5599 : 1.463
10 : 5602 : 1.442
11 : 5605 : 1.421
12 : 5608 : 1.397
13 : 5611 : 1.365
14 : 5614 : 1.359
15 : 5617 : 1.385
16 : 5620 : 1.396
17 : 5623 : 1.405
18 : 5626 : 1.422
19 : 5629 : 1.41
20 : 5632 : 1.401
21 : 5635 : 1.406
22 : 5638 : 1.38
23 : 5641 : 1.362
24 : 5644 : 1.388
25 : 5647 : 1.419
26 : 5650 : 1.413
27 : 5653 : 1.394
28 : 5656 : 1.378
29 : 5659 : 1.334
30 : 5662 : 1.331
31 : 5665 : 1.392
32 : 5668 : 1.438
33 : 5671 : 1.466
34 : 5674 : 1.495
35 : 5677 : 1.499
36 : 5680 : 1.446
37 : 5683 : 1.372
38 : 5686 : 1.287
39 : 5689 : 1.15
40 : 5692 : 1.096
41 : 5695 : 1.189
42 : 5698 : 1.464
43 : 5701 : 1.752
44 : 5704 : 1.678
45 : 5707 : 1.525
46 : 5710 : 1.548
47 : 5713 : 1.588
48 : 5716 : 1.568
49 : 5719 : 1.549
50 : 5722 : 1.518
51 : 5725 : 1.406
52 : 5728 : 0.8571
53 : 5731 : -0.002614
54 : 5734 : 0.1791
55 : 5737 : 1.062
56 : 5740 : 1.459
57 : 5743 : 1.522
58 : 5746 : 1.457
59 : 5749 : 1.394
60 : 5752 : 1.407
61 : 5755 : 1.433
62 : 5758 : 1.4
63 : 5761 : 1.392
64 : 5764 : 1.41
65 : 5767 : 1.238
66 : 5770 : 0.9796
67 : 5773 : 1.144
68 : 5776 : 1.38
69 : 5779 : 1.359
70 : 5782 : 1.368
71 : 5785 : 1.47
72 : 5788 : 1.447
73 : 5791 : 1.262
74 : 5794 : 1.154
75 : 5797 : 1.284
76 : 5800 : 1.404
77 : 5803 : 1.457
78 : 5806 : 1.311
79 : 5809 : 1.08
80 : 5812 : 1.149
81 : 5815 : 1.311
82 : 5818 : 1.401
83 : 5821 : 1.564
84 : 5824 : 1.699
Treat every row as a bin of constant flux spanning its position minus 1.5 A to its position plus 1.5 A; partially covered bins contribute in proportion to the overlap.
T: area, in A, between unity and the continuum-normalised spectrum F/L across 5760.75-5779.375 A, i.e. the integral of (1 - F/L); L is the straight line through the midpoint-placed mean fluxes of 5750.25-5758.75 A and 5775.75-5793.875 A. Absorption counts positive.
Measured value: 1.74 A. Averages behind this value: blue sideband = 1.41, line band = 1.26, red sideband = 1.36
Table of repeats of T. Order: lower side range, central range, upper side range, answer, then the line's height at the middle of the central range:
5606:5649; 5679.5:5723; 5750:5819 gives -3.0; 1.36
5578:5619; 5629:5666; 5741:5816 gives 0.2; 1.39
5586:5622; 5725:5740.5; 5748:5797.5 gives 7.1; 1.34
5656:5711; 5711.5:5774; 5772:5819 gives 5.6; 1.36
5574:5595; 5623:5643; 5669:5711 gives 0.4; 1.42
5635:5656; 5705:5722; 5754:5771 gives -2.6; 1.35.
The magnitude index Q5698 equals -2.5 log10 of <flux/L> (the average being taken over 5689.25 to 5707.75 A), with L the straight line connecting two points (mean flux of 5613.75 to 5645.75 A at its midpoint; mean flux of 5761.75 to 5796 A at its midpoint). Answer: -0.06 mag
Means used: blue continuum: 1.39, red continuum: 1.29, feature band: 1.43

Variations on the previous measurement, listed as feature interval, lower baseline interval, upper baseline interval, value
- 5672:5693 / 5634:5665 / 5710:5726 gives 0.08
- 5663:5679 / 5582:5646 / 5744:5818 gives -0.06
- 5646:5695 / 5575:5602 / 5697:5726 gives 0.12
